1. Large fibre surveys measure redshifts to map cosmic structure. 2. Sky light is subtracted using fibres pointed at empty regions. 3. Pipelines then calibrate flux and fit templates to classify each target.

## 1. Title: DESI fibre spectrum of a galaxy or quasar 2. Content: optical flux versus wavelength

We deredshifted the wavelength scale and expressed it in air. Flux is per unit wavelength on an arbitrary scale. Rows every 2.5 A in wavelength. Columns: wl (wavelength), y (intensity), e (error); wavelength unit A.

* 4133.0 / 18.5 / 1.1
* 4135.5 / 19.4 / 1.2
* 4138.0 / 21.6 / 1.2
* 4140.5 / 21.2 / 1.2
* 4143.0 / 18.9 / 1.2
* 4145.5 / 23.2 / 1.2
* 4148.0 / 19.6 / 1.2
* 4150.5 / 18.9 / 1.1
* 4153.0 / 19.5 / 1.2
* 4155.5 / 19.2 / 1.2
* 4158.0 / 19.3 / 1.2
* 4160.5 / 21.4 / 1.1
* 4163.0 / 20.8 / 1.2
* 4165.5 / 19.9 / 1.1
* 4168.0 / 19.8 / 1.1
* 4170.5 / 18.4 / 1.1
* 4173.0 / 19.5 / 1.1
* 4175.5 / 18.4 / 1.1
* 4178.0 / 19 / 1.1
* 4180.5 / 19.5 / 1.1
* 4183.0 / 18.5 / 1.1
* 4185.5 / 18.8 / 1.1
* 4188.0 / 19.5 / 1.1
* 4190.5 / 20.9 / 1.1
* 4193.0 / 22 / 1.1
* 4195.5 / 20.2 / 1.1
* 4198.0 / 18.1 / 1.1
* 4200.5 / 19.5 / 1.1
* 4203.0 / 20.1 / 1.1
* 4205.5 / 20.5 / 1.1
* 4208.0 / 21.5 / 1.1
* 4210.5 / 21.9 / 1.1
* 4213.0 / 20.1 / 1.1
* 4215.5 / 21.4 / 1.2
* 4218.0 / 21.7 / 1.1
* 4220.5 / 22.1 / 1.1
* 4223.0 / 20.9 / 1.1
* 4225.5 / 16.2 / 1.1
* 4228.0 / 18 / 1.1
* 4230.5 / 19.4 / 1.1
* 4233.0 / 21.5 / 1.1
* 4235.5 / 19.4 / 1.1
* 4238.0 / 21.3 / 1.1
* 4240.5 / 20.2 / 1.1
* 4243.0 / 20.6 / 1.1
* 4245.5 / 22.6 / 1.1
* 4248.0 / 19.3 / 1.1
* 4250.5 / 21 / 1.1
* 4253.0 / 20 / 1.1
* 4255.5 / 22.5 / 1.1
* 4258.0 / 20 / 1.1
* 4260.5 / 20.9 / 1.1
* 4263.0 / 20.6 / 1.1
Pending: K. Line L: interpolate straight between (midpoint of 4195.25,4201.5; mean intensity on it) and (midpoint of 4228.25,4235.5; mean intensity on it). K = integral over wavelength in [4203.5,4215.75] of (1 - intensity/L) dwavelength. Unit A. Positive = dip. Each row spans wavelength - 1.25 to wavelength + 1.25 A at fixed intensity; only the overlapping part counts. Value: -1.02 A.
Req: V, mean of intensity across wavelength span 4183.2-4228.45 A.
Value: 20.2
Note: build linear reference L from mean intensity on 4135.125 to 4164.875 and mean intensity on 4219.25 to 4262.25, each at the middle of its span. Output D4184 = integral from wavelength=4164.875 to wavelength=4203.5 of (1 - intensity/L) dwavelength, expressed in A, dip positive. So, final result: 1.5 A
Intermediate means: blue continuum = 20.3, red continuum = 20.3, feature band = 19.5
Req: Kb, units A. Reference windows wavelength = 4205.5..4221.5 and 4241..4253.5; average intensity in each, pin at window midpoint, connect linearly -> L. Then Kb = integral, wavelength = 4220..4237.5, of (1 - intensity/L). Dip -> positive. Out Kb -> 1.2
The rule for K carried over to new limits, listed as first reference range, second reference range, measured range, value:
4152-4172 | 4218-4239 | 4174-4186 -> 0.6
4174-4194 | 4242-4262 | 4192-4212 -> -0.6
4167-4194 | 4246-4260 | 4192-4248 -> -0.7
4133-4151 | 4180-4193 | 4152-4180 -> 0.6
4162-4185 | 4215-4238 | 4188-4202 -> -0.3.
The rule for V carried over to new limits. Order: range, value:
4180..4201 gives 19.7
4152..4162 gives 19.9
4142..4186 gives 19.6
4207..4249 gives 20.5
